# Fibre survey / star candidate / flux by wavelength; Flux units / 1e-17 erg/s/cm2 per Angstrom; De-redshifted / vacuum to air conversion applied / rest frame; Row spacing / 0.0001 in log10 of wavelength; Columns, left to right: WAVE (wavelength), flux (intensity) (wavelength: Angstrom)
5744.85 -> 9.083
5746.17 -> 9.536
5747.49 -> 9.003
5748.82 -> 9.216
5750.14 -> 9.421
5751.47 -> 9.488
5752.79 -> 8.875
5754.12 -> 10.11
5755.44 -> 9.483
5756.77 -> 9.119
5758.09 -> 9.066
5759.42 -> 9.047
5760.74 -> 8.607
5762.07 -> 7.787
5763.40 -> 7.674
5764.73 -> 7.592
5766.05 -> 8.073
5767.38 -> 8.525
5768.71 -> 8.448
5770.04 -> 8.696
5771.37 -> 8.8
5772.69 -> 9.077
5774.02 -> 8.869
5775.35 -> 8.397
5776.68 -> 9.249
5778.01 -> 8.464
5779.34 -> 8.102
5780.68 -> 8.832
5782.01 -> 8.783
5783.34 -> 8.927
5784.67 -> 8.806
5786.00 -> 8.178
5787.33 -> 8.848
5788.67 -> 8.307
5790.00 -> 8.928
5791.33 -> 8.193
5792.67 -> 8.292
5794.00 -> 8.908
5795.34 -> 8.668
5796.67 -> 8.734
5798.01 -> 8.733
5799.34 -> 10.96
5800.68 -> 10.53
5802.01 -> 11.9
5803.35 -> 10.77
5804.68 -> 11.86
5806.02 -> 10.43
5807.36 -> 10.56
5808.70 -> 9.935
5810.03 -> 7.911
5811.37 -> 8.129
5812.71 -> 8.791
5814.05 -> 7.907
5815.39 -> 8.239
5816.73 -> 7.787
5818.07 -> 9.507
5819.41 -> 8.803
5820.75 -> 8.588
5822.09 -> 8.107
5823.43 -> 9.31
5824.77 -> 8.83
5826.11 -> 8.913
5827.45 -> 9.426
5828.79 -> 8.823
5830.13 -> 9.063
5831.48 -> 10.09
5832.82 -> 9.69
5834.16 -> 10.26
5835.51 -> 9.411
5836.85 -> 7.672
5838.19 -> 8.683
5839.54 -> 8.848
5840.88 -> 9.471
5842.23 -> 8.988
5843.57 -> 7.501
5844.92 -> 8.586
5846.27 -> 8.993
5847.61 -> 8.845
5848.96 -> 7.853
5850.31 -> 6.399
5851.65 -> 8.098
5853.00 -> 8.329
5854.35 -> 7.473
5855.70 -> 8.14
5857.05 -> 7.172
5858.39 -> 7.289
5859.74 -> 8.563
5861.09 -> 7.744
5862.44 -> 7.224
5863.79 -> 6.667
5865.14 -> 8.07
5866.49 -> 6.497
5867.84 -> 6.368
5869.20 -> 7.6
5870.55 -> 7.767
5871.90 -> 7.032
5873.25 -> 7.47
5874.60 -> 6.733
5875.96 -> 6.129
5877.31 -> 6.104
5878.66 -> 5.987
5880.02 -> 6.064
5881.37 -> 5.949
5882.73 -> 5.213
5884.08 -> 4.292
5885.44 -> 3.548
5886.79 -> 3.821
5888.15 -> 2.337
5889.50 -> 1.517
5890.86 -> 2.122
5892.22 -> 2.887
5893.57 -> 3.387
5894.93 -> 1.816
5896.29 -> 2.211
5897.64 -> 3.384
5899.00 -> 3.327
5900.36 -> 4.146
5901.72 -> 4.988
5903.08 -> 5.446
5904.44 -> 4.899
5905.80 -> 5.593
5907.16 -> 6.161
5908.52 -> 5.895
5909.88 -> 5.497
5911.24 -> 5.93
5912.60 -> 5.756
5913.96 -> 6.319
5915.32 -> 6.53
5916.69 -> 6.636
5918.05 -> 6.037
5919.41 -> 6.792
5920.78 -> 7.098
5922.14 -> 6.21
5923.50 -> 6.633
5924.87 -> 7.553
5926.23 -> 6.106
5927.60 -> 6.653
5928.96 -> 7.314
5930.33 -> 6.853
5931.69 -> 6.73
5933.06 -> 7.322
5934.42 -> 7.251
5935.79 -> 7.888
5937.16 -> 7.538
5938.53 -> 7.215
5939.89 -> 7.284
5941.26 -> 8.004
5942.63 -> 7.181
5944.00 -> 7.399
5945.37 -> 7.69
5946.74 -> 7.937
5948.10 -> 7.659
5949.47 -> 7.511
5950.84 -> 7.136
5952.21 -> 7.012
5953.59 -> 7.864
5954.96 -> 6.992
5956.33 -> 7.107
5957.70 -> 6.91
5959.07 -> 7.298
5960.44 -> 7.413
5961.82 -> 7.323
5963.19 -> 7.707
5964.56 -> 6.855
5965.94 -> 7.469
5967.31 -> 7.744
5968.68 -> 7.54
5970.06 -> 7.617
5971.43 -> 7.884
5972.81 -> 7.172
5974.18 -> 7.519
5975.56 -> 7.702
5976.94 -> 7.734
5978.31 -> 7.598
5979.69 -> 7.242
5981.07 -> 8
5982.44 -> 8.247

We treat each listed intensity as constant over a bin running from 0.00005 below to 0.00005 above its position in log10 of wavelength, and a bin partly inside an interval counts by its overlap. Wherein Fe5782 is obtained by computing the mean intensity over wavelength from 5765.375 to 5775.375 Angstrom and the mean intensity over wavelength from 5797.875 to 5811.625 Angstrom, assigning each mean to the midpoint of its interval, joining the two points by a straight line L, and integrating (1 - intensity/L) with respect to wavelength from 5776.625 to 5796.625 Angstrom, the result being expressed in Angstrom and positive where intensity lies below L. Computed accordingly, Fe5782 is 1.7 Angstrom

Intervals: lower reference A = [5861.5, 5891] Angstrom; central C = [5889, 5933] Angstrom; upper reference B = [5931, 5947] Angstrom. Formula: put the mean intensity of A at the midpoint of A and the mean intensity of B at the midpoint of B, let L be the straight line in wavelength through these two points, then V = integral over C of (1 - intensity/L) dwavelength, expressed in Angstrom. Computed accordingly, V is 9.5 Angstrom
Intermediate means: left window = 5.74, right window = 7.44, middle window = 5.31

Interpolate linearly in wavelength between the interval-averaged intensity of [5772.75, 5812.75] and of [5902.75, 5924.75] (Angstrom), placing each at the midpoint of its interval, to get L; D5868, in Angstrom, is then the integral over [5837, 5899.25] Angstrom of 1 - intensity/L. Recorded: 9.4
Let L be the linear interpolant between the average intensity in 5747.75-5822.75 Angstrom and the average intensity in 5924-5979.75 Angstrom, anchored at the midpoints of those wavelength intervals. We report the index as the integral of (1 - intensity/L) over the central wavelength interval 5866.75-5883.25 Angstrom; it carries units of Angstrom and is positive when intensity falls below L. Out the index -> 3.2 Angstrom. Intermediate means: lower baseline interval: 8.96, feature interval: 6.54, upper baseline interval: 7.36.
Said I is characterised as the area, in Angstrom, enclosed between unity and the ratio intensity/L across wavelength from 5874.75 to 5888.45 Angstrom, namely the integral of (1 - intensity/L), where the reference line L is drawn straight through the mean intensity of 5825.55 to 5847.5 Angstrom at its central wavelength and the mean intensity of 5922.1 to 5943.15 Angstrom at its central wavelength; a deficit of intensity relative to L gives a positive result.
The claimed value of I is 5.2 Angstrom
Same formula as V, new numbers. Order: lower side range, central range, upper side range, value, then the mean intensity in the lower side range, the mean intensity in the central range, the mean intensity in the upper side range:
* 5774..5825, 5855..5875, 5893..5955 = 0.6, 9.06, 7.37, 6.28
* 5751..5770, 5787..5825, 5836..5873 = -4.2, 8.7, 9.19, 7.85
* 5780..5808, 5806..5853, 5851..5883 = -2.8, 9.43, 8.78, 7.09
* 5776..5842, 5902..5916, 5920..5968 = 3.5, 9.1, 5.78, 7.25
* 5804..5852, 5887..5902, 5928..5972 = 9.6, 8.9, 2.89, 7.39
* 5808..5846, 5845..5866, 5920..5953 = 1.5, 8.83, 7.8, 7.22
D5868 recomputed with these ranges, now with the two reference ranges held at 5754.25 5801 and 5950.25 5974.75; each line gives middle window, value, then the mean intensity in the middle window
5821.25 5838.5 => -1.6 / 9.11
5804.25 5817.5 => -1.0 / 9.1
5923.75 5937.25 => 0.9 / 7.08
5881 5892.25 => 6.3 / 3.49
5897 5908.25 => 4.3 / 4.79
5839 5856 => -0.1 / 8.27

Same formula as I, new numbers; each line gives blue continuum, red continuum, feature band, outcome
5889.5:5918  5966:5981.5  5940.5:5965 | -2.6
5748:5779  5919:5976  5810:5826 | -0.4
